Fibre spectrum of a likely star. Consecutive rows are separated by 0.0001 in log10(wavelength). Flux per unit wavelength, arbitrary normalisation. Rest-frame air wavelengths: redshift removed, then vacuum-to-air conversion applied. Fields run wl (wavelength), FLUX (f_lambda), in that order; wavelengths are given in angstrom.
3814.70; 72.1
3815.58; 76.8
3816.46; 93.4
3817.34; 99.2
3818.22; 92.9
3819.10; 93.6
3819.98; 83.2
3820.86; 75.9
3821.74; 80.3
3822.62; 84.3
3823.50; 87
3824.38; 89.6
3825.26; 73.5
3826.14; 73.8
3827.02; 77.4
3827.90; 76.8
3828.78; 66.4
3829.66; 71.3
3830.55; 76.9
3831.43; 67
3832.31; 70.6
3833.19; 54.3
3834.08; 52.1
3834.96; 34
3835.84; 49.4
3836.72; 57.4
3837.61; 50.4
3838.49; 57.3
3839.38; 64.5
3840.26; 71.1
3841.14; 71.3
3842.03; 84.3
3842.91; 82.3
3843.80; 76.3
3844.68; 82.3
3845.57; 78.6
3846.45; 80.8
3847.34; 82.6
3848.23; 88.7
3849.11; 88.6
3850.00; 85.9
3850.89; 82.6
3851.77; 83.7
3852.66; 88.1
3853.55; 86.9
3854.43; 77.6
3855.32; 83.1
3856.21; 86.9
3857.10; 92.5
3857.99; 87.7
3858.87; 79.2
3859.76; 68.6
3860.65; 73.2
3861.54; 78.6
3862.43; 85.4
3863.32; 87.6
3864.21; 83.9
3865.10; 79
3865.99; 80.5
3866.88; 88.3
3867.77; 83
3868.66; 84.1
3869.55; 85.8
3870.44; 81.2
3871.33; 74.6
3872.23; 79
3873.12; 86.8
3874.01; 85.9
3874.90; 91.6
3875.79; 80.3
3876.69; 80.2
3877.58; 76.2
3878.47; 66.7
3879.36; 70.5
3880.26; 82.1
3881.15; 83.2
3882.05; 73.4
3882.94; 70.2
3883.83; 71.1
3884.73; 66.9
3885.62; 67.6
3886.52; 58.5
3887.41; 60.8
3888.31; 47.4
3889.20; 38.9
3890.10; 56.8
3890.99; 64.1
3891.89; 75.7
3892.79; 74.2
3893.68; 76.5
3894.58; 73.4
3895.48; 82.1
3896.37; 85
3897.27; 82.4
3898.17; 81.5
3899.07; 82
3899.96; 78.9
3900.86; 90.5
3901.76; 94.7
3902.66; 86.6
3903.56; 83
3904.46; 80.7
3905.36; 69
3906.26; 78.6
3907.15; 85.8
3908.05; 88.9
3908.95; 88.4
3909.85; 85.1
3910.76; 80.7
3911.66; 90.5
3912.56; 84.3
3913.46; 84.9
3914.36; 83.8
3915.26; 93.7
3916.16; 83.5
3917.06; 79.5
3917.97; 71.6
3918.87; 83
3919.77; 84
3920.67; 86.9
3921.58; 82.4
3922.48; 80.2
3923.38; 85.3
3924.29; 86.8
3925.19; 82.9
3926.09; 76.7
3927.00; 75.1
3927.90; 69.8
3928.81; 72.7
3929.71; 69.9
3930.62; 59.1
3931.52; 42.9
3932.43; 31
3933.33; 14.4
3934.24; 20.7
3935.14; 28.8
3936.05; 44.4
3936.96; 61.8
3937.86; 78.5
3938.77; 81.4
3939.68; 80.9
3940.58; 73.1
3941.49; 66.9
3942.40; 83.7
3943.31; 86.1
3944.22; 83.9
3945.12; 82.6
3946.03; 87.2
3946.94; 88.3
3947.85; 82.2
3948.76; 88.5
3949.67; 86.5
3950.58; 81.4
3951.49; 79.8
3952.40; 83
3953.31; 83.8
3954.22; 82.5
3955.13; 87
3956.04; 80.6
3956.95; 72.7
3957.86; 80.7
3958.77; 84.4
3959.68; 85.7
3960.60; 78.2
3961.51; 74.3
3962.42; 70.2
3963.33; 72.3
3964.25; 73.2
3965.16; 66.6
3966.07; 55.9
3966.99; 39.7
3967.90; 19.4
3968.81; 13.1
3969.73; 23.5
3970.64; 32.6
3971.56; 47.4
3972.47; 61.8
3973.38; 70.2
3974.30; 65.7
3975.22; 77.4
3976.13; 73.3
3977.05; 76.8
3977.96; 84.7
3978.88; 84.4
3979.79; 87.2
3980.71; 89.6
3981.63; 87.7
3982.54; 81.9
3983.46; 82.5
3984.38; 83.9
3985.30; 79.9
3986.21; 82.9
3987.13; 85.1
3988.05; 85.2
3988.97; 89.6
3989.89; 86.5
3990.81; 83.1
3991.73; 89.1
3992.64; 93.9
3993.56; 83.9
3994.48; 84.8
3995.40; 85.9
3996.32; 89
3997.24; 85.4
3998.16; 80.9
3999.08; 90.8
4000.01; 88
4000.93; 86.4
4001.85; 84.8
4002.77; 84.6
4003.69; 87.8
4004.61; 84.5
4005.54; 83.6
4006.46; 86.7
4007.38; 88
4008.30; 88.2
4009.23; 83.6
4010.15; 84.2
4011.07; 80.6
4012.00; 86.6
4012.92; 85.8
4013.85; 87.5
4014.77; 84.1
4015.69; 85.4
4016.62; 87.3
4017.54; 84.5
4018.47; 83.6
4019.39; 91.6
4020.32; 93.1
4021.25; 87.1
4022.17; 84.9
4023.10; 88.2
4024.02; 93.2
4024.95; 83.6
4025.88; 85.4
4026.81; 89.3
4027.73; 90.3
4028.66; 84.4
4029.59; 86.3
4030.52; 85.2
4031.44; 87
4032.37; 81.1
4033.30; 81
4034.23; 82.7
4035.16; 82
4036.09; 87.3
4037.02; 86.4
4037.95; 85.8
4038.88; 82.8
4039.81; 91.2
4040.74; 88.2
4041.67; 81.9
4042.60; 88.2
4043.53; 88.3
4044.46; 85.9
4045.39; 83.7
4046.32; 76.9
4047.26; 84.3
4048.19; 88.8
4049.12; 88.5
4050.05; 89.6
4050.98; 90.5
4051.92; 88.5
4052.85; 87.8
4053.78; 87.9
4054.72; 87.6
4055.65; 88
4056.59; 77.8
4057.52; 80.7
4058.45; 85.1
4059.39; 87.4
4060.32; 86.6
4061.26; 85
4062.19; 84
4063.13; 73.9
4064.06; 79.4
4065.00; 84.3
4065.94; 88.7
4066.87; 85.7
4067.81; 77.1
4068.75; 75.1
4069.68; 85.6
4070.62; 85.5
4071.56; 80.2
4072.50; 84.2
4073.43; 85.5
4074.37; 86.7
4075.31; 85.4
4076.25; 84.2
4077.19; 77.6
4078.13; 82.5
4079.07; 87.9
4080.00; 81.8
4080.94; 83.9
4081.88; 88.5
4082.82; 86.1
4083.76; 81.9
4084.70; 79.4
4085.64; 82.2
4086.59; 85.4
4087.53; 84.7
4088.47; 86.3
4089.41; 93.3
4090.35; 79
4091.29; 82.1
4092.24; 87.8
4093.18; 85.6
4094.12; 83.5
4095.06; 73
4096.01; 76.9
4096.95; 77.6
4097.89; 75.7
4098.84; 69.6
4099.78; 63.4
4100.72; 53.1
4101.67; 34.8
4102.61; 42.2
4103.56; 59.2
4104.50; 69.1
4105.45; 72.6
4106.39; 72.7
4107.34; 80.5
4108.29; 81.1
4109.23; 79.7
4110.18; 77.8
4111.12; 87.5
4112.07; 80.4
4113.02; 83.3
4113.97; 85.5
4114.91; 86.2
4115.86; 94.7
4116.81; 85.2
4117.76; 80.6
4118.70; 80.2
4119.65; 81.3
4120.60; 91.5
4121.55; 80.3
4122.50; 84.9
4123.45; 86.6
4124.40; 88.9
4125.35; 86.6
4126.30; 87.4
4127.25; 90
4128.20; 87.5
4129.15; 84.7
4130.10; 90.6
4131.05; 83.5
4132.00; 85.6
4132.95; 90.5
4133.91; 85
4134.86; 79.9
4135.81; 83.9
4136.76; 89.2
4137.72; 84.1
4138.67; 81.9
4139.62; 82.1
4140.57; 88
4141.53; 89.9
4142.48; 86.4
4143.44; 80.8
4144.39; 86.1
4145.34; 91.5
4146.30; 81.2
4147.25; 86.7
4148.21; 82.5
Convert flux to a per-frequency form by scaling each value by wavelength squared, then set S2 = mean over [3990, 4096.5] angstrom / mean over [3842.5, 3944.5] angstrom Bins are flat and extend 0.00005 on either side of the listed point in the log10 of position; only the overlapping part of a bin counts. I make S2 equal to 1.2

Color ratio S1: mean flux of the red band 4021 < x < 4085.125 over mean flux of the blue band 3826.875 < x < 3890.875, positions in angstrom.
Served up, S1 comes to 1.1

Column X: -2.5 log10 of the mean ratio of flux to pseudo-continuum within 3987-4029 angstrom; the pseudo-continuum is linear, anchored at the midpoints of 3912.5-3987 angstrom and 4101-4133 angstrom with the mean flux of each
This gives -0.16 mag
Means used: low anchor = 72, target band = 86.5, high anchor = 80.1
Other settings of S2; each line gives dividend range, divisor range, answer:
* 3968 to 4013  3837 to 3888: 1.07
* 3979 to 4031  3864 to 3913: 1.18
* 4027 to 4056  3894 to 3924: 1.10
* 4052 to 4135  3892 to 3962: 1.15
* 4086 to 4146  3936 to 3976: 1.24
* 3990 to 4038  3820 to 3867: 1.23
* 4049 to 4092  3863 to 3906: 1.21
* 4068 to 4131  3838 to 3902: 1.16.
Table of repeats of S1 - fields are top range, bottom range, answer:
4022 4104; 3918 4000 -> 1.12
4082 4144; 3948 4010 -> 1.05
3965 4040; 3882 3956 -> 1.07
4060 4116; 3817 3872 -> 1.02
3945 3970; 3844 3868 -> 0.86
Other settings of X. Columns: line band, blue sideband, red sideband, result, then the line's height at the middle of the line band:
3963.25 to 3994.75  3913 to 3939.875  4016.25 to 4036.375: 0.11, 78.1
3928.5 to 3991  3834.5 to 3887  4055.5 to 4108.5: 0.11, 78.1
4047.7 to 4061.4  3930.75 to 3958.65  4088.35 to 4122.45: -0.16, 75.1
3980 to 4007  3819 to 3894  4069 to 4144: -0.09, 78.6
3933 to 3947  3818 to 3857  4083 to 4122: 0.15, 76.4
